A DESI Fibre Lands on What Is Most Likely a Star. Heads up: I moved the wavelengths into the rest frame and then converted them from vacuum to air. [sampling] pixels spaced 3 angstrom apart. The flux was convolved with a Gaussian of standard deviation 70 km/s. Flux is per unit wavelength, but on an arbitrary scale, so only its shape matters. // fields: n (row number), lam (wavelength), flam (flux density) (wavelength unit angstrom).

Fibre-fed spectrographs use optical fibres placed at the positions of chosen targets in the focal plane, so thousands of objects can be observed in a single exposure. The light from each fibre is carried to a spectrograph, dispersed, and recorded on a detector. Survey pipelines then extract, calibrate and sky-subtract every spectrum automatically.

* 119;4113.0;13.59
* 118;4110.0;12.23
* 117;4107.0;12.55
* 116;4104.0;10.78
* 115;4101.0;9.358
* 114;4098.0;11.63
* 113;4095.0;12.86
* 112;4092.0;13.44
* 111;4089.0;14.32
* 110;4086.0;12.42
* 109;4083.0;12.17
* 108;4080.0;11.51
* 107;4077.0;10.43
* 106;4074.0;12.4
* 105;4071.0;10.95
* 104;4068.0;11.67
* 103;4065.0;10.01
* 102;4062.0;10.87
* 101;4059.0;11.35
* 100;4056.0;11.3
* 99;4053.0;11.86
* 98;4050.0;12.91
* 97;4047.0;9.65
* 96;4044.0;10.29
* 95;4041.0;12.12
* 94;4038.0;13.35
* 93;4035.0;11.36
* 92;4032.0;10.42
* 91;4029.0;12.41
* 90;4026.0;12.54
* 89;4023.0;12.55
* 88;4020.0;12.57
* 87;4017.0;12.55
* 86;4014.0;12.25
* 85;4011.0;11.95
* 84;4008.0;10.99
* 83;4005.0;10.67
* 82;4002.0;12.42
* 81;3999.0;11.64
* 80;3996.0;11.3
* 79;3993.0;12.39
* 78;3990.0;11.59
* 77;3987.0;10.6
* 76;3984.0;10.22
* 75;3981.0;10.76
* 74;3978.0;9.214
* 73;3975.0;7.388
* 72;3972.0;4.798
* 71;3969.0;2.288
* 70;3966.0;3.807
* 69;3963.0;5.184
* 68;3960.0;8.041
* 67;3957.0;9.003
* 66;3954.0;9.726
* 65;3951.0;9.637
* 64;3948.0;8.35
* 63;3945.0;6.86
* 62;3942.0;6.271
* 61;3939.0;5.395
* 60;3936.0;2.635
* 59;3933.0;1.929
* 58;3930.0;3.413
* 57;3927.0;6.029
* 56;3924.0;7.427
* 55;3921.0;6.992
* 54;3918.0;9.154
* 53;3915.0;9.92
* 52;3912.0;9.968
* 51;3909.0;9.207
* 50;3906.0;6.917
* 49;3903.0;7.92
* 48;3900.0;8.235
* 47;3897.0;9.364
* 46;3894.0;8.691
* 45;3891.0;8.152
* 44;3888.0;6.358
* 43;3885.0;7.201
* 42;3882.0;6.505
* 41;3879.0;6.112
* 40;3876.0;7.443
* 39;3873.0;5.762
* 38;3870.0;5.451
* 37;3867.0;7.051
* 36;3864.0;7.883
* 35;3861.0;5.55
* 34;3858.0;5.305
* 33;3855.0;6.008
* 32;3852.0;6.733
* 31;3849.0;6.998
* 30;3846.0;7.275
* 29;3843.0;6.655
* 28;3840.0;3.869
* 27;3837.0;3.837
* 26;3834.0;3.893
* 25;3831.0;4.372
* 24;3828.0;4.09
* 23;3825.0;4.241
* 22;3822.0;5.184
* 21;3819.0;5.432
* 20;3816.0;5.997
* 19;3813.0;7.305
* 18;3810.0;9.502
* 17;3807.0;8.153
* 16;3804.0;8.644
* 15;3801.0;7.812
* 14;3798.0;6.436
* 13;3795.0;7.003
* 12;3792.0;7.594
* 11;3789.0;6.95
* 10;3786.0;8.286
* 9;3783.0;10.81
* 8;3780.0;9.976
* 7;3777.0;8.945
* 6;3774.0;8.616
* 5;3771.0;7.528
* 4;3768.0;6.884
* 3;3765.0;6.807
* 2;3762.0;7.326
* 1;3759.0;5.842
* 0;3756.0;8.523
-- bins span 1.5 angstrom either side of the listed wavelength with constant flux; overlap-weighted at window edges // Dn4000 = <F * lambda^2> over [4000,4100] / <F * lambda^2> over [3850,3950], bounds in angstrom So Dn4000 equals 1.85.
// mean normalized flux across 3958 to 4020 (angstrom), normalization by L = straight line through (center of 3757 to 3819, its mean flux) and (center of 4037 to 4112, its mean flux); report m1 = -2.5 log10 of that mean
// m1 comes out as 0.109 mag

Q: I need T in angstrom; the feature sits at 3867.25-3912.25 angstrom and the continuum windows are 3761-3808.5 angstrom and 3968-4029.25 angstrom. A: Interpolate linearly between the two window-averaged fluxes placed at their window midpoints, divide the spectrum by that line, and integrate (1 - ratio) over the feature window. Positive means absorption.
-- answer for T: 8.92 angstrom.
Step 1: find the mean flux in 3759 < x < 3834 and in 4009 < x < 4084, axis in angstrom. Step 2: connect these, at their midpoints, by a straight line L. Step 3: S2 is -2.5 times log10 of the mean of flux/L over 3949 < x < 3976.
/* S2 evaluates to 0.45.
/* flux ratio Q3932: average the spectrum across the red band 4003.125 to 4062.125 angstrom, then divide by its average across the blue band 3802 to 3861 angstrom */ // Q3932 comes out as 1.96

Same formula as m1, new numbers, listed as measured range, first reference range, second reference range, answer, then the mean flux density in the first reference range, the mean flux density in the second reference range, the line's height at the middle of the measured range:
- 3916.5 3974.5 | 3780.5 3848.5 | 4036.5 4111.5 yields 0.43 mag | 6.57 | 11.7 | 9.16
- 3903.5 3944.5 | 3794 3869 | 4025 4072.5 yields 0.25 mag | 6.2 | 11.4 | 8.43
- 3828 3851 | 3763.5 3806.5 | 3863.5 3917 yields 0.44 mag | 8.02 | 7.68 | 7.85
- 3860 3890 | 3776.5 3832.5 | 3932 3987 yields 0.07 mag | 7.17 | 6.9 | 7.04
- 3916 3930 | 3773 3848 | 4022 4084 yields 0.26 mag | 6.82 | 11.5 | 9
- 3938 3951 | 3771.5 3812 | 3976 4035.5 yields 0.43 mag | 8.33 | 11.5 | 10.6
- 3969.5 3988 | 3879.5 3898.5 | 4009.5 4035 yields 0.26 mag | 7.63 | 12.1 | 10.6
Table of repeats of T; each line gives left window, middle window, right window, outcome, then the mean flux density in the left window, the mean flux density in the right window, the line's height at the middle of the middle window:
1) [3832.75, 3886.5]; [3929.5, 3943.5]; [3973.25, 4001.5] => 7.7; 6.1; 10.6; 8.79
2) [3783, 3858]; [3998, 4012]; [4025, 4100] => -1.4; 6.41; 11.7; 10.5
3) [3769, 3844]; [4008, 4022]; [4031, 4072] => -2.0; 6.85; 11.3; 10.6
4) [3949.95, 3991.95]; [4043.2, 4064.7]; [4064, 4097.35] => -0.1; 8.05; 12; 11.1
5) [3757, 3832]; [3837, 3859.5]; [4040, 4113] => 5.9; 7.22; 11.7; 8.06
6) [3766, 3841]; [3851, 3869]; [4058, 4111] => 3.4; 6.87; 11.7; 7.85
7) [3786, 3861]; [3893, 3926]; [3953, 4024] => -1.8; 6.25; 9.73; 8.06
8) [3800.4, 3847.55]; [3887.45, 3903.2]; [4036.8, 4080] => -1.3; 5.98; 11.4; 7.62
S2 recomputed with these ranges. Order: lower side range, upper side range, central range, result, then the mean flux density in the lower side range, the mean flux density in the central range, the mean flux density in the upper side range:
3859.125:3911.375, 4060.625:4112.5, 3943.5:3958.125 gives 0.01 mag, 7.31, 8.71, 11.8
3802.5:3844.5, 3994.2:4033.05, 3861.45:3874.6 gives 0.12 mag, 5.8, 6.46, 11.9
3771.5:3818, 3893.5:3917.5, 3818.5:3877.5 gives 0.44 mag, 8.09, 5.66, 8.8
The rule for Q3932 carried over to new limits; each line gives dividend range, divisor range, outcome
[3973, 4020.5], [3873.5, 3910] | 1.45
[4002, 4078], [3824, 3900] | 1.86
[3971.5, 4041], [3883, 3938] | 1.57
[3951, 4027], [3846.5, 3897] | 1.45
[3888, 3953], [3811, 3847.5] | 1.39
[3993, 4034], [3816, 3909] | 1.88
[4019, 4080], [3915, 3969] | 1.79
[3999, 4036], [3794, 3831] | 1.81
